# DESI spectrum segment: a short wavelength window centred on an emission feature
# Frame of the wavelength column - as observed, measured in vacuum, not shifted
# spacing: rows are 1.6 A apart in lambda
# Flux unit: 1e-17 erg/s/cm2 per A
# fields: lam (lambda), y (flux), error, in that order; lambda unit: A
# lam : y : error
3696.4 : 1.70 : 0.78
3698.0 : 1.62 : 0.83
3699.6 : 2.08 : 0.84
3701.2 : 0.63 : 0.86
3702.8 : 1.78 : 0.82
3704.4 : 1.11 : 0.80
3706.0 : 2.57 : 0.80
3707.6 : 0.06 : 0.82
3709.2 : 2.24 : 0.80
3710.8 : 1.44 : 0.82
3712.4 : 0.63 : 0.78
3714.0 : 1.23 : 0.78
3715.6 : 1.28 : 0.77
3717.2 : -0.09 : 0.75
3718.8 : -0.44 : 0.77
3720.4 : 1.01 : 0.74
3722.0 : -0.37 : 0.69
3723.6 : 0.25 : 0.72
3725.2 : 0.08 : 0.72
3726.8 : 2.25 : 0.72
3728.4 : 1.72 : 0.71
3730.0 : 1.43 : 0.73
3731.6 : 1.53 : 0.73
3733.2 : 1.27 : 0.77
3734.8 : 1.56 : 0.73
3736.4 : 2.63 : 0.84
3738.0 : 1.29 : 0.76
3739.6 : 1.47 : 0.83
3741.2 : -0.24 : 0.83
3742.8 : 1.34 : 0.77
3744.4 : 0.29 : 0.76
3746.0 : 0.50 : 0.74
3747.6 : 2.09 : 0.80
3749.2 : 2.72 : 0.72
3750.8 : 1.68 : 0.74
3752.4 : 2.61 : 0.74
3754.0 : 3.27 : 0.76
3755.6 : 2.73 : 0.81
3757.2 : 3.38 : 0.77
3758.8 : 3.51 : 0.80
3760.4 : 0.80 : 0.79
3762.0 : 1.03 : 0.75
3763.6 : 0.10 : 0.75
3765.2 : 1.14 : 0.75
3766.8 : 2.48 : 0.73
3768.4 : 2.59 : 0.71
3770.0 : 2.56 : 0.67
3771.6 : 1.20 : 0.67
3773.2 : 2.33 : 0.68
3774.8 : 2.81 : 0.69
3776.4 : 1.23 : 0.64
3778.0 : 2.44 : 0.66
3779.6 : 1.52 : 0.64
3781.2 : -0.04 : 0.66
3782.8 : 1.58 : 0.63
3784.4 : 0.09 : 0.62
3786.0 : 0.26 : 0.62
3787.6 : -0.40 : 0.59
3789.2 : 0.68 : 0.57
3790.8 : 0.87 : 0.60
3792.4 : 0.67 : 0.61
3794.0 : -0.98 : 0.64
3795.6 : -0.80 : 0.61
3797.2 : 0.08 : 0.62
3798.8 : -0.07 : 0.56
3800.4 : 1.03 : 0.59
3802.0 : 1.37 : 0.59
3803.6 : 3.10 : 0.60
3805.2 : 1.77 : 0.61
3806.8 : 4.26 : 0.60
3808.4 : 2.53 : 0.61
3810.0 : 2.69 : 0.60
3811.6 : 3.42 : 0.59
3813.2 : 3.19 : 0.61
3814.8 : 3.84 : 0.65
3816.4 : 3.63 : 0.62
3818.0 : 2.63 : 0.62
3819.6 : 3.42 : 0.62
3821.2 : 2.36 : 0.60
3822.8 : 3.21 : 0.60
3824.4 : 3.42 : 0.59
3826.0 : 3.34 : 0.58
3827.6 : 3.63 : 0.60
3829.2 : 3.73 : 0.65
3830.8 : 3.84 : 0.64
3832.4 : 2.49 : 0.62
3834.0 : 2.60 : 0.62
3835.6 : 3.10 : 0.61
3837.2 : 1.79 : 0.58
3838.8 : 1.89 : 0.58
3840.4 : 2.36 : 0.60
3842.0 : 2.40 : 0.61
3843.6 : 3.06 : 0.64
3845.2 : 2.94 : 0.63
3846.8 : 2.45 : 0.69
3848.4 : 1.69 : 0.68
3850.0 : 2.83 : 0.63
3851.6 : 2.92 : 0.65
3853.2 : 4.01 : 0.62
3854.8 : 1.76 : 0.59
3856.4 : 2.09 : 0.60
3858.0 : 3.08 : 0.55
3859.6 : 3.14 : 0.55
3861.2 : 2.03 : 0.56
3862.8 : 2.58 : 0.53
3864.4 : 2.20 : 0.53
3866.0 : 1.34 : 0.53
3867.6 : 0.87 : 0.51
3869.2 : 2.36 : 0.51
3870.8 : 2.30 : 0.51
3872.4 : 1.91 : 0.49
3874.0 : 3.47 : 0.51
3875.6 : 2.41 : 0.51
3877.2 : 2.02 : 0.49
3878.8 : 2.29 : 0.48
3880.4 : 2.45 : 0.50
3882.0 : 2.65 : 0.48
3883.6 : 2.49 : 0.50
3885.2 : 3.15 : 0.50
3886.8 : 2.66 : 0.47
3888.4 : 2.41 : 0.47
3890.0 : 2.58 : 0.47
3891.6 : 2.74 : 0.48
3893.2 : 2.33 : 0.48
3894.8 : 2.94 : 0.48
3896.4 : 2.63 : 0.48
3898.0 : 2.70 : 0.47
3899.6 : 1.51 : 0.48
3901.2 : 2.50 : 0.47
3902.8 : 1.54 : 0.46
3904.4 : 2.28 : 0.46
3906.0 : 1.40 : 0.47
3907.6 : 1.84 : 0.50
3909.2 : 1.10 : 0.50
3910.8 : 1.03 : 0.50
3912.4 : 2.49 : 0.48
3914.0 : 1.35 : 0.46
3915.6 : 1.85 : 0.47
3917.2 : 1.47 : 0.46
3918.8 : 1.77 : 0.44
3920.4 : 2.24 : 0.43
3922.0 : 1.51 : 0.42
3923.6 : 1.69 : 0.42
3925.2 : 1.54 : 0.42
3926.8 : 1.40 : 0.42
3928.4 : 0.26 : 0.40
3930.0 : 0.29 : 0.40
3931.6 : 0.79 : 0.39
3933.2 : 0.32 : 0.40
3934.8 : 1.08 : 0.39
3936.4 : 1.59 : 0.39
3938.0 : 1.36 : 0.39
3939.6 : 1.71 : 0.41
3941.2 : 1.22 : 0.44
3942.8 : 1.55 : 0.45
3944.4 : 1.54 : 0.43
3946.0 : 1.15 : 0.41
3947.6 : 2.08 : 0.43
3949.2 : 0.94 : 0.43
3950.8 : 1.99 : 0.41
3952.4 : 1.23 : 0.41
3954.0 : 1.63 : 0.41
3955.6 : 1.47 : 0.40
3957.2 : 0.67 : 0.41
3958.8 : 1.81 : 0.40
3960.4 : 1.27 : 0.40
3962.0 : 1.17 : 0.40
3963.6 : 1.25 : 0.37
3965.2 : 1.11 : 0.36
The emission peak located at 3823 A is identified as Lyman alpha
